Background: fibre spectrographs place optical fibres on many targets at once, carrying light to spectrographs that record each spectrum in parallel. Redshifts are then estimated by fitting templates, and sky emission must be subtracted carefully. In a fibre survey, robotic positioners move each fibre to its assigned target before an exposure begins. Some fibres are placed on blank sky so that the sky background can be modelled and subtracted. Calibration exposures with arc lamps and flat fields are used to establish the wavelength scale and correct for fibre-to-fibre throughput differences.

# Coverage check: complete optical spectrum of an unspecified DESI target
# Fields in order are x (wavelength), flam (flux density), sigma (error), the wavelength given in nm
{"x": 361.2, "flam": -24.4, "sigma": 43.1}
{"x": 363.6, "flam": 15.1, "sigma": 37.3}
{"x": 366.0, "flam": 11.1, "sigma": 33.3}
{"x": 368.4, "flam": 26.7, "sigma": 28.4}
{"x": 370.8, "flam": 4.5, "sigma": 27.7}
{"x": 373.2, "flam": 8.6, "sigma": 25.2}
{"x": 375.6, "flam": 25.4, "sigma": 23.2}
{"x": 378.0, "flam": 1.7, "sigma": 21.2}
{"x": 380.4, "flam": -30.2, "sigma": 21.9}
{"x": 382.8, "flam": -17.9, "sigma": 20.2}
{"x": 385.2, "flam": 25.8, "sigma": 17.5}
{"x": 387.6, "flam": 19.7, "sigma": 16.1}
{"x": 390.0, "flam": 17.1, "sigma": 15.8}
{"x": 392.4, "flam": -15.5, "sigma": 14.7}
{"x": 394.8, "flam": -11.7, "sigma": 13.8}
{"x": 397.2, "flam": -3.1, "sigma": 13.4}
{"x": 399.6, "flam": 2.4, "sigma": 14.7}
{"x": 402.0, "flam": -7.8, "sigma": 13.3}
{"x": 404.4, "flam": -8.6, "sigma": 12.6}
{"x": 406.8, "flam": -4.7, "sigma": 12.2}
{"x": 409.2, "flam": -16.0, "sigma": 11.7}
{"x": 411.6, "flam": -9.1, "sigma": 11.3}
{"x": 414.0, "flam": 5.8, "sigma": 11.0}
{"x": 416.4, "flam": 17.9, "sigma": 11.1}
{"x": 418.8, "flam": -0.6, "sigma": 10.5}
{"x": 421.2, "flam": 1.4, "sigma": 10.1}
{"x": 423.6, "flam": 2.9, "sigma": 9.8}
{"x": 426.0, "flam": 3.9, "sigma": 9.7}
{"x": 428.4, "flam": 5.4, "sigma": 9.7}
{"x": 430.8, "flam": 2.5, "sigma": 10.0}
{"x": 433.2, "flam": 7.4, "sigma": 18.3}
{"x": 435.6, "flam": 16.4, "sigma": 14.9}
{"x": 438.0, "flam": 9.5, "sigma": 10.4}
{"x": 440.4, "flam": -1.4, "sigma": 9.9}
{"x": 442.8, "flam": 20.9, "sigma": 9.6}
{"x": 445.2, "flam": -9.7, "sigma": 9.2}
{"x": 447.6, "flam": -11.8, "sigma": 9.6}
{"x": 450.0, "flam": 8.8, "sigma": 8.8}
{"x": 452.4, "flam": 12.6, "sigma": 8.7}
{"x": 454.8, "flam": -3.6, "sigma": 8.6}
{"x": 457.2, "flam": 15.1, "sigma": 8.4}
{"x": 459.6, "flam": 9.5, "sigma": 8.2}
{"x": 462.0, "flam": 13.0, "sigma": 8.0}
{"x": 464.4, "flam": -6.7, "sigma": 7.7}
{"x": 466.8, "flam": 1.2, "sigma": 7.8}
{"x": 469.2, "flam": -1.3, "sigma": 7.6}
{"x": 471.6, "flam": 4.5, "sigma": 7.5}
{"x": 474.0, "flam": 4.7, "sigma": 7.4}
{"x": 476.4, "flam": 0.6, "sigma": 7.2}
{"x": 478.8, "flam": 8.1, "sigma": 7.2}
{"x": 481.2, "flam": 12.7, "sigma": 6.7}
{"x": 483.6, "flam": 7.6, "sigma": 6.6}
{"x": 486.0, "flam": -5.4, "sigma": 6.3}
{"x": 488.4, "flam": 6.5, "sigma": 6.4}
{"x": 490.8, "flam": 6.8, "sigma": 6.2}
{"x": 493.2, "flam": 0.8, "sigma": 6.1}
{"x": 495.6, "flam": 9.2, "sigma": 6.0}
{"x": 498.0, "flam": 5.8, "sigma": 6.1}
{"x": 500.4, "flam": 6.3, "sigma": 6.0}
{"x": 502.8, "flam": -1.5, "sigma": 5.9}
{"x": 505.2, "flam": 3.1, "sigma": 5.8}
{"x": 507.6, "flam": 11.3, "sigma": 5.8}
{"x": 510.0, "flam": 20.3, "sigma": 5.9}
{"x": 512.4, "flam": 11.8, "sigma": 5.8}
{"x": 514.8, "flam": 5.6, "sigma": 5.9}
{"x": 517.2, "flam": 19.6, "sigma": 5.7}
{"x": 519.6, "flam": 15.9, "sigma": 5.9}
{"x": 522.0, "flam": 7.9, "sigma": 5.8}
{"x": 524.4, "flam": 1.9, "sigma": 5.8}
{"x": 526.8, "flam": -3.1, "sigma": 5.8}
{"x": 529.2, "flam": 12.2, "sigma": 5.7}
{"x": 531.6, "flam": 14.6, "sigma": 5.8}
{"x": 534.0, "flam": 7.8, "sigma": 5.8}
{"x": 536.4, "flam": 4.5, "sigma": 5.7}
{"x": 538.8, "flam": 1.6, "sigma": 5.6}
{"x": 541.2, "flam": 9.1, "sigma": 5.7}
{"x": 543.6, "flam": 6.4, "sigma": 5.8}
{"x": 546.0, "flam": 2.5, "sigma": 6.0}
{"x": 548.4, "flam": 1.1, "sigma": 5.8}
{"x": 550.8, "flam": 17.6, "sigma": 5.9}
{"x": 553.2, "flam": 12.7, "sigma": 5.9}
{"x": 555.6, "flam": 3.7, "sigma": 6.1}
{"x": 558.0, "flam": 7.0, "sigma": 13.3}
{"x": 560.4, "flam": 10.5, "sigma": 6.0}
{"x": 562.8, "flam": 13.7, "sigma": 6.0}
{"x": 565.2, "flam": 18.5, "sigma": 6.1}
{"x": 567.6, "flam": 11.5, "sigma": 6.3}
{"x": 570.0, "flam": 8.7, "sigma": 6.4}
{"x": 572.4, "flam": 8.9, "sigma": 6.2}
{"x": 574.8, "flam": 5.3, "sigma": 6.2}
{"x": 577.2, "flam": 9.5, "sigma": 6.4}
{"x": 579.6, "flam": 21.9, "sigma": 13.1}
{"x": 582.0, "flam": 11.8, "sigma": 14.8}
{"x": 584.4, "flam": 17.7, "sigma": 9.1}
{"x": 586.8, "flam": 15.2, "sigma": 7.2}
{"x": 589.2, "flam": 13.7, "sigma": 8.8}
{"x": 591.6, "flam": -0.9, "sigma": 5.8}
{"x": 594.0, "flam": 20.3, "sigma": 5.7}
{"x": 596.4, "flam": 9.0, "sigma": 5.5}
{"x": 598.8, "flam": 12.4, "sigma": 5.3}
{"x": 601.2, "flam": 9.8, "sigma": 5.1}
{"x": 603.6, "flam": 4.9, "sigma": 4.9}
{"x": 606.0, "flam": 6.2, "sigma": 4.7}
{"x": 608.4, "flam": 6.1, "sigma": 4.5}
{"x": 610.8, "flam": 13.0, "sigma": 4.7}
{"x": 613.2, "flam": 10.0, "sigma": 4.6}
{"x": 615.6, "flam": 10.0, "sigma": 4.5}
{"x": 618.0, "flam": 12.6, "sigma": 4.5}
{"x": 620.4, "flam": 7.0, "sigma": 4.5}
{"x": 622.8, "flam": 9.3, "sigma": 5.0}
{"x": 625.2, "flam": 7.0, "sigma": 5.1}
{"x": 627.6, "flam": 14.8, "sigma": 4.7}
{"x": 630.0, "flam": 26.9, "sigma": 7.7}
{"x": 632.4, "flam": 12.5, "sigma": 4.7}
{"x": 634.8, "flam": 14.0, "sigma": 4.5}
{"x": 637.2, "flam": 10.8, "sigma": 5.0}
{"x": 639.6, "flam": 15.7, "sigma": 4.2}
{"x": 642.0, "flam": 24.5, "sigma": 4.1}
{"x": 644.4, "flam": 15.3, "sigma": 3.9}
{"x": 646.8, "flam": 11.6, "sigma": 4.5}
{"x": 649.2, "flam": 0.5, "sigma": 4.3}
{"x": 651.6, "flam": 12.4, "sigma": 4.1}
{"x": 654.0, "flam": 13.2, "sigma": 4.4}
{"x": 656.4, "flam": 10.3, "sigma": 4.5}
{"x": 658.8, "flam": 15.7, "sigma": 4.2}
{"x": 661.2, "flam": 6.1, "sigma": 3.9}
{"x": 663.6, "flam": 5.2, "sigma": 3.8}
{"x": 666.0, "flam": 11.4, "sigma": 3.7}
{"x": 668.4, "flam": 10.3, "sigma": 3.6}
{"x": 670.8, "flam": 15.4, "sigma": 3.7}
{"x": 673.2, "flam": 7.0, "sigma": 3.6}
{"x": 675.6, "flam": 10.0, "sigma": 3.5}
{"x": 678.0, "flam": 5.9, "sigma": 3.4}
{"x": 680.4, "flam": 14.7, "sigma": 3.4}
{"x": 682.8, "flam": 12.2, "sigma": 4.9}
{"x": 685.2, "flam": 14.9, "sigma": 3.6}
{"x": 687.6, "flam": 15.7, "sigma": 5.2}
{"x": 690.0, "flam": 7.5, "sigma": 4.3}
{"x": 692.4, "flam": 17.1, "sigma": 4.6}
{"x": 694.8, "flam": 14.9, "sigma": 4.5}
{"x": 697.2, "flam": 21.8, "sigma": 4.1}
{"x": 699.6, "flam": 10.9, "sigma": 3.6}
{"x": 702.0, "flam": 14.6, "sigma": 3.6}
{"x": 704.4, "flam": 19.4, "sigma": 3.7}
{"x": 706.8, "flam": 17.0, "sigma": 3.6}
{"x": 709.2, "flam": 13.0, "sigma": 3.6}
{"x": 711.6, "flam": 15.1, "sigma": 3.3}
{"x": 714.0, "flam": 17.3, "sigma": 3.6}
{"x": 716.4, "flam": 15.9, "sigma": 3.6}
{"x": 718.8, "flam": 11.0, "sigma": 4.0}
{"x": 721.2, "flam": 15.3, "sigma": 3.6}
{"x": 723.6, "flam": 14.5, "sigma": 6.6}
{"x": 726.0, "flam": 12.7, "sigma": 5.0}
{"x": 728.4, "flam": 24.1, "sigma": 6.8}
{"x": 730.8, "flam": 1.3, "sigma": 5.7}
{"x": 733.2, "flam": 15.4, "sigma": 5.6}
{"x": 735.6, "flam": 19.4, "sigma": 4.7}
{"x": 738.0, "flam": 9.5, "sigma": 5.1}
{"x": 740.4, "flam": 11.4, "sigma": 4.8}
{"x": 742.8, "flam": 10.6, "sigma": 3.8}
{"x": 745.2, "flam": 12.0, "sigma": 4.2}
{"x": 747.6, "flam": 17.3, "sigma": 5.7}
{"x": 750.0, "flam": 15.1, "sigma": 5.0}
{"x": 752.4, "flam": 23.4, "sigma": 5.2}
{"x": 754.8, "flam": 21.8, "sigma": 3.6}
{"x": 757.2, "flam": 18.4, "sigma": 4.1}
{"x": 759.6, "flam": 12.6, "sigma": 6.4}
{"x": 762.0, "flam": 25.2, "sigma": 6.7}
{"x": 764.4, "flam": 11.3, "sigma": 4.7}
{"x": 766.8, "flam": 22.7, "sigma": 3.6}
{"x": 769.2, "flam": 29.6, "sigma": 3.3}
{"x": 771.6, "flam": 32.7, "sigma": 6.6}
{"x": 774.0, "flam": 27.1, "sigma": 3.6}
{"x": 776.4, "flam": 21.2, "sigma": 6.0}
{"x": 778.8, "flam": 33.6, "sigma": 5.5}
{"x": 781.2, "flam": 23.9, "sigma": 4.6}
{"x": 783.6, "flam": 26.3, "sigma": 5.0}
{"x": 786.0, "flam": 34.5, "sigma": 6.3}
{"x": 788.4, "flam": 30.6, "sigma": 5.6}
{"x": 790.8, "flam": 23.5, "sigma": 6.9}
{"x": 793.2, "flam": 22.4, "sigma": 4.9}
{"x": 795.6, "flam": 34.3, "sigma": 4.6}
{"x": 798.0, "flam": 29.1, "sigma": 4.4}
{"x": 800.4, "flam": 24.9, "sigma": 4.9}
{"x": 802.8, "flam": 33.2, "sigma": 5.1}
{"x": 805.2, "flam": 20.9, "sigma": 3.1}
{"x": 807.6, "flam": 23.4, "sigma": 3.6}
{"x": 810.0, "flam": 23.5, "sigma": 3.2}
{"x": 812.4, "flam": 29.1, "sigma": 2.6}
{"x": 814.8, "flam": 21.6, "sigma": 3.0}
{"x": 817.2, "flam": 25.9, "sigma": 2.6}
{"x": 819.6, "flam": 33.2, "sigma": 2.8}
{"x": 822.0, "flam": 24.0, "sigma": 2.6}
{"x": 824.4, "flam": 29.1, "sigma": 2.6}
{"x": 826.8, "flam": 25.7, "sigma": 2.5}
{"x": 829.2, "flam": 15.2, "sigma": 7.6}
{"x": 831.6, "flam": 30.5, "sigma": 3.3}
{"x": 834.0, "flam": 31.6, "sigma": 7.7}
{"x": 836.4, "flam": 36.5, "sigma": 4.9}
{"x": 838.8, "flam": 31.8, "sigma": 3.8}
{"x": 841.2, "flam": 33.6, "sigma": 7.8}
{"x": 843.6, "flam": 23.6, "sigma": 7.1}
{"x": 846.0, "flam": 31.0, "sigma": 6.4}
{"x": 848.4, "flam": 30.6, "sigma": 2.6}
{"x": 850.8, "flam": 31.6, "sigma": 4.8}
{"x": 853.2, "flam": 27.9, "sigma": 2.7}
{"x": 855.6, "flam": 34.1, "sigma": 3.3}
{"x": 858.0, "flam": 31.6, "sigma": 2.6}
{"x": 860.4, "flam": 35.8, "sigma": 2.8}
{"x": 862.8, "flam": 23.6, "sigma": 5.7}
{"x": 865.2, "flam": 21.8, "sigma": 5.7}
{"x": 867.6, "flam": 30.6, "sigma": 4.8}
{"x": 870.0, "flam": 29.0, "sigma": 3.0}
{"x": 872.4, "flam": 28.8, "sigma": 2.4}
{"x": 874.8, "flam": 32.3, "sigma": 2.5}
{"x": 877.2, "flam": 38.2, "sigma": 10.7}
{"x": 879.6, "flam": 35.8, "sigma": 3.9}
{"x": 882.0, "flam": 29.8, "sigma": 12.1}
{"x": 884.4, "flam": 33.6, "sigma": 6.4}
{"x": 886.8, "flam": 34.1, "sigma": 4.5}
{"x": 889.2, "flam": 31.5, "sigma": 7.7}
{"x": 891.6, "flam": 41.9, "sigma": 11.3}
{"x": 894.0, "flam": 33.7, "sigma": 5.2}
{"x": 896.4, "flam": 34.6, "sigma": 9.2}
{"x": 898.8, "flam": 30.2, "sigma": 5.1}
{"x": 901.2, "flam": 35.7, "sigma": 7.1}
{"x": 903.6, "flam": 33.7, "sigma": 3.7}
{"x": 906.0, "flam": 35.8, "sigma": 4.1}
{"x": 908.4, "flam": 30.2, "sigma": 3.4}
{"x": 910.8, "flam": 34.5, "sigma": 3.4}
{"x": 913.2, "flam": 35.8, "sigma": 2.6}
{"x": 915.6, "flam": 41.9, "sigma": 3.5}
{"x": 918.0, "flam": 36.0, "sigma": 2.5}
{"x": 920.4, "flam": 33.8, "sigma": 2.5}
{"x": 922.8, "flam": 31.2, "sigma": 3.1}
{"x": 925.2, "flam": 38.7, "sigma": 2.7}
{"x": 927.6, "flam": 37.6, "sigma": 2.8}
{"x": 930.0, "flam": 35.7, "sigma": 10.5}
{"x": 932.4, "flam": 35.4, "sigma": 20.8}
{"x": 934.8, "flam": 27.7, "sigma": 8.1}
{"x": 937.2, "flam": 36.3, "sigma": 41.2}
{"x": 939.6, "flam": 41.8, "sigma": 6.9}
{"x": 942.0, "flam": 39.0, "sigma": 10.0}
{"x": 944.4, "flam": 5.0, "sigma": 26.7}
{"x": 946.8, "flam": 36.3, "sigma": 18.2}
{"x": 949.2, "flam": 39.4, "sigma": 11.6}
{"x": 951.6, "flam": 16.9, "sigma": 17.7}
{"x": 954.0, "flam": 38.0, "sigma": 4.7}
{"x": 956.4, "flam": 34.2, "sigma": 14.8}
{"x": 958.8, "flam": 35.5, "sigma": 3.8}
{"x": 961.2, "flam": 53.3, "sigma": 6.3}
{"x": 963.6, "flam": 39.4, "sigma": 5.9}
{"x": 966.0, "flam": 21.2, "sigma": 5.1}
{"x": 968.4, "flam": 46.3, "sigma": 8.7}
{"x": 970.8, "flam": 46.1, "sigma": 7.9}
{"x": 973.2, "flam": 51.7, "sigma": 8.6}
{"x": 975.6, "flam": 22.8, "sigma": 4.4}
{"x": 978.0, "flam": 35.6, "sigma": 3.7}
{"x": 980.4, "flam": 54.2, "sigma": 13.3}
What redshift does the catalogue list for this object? 0.92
